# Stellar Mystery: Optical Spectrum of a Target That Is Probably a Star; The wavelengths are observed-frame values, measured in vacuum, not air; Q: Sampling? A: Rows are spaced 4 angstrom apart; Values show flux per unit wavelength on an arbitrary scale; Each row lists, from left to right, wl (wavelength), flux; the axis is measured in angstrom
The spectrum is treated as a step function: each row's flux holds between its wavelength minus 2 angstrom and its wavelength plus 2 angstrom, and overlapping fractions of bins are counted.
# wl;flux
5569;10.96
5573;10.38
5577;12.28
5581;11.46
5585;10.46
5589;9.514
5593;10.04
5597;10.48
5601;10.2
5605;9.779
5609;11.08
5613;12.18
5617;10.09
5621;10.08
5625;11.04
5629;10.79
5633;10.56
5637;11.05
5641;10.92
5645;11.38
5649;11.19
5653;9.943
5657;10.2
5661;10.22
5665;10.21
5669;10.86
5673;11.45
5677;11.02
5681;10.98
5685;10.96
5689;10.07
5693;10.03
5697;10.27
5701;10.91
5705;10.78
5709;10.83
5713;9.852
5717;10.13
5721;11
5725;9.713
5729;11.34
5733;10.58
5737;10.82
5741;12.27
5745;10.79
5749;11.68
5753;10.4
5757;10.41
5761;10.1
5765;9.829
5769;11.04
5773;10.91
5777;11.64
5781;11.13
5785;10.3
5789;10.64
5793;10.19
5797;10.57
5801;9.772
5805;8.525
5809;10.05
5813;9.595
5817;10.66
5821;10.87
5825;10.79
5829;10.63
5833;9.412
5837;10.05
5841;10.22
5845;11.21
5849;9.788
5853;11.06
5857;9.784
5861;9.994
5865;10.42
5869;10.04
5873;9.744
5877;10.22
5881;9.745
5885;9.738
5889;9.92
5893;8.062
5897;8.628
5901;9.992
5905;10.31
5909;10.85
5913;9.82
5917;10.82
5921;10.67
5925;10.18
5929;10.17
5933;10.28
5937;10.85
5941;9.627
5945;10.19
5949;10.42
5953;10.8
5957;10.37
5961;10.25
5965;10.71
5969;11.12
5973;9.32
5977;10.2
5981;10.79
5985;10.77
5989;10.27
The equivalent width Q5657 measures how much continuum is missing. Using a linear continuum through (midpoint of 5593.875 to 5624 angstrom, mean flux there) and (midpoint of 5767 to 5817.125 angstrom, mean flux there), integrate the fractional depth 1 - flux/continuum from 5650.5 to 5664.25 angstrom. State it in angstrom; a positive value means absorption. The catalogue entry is 0.4 angstrom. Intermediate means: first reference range 10.6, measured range 10.2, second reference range 10.4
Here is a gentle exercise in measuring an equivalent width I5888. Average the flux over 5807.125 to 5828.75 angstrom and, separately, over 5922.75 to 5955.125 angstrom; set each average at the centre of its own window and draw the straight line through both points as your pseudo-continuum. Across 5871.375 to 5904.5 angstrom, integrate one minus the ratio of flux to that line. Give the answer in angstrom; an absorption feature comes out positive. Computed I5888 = 2.6 angstrom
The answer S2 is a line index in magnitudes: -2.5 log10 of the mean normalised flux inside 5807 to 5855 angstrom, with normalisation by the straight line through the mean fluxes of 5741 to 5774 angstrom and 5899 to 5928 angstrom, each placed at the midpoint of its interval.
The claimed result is 0.02 mag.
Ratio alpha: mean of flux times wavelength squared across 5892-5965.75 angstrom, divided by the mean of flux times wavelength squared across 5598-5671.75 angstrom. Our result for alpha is 1.1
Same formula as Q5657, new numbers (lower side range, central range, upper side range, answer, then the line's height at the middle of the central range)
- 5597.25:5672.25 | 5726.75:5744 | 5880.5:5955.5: -1.2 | 10.5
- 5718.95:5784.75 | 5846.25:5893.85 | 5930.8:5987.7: 2.9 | 10.6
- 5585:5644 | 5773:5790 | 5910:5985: -0.8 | 10.5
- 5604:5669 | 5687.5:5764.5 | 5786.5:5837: -1.6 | 10.4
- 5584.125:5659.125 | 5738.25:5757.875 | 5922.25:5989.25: -1.2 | 10.5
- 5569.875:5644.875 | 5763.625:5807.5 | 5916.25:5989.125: 0.6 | 10.6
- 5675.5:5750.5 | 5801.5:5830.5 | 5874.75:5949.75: 0.6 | 10.4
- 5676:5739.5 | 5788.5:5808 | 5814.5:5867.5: 1.0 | 10.4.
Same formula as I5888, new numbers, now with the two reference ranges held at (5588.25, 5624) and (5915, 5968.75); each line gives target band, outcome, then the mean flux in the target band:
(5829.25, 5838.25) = 0.5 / 9.88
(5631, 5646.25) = -0.8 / 11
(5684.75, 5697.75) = 0.2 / 10.3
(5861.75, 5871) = 0.2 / 10.2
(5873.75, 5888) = 0.7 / 9.89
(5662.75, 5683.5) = -0.9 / 10.9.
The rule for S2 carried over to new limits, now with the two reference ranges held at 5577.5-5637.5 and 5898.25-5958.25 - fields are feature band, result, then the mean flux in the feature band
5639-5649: -0.06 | 11.2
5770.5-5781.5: -0.08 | 11.2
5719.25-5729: 0.00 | 10.5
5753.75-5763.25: 0.02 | 10.3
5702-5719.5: 0.01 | 10.4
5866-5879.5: 0.04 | 10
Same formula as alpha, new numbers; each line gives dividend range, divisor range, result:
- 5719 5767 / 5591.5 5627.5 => 1.07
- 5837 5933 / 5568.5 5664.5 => 1.04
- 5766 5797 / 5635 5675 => 1.05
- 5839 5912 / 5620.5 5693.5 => 1.01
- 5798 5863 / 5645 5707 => 1.01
